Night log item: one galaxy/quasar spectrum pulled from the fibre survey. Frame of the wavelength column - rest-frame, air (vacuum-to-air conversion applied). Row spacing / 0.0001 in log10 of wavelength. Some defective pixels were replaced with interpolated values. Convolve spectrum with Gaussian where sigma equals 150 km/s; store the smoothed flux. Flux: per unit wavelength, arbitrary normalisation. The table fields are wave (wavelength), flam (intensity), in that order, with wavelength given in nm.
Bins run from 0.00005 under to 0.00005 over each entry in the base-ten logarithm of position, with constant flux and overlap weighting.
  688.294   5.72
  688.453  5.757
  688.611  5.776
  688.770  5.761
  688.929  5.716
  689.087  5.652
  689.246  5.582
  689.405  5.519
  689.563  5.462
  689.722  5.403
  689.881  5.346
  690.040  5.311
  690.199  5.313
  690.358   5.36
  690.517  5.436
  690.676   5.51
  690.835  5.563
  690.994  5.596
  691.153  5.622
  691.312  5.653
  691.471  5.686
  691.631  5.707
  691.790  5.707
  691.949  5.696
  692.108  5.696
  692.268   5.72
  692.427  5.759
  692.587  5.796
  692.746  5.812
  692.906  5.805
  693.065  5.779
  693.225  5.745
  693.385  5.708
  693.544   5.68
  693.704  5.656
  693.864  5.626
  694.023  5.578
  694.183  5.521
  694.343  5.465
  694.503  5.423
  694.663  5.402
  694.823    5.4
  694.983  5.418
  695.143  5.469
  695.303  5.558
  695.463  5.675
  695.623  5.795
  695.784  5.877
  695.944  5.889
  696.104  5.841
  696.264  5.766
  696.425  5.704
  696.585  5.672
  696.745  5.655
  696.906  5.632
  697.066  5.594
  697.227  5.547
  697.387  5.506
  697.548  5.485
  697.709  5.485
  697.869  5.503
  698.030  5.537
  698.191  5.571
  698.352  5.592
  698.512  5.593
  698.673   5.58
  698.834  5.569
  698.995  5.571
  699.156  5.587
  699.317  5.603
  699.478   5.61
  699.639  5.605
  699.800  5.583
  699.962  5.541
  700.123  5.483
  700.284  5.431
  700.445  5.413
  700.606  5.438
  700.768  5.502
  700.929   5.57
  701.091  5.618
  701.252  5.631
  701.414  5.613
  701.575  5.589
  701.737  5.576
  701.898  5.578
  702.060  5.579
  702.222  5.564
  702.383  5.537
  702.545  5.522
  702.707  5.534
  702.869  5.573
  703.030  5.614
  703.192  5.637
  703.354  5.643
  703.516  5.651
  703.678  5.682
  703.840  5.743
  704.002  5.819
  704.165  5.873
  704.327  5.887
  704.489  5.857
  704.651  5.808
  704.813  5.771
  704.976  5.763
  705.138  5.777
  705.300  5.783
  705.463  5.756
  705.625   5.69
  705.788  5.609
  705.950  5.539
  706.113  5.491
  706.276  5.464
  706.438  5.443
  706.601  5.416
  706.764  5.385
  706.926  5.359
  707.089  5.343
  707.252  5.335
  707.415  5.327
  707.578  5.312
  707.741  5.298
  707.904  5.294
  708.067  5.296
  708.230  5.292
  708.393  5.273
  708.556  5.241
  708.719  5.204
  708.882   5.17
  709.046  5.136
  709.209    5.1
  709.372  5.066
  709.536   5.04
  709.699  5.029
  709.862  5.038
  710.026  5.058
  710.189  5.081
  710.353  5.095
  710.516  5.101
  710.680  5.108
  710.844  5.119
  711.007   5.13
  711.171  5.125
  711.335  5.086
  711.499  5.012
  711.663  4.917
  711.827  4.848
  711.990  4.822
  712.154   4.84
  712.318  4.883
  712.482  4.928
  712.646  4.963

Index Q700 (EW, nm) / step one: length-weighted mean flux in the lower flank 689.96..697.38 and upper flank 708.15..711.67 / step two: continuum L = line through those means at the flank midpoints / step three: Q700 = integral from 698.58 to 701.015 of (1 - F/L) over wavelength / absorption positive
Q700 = -0.05 nm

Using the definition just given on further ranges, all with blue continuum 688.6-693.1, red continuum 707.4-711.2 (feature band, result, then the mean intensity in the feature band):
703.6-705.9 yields -0.217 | 5.77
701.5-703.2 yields -0.077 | 5.57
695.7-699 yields -0.107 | 5.63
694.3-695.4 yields 0.012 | 5.45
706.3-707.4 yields -0.034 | 5.38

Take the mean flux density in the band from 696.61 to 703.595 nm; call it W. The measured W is 5.56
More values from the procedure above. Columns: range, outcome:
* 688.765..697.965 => 5.61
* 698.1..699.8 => 5.59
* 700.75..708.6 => 5.56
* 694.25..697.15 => 5.62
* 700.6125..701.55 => 5.57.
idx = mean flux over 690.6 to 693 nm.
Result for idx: 5.69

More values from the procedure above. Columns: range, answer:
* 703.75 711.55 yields 5.37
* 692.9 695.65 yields 5.59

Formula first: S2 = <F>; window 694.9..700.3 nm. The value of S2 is 5.61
